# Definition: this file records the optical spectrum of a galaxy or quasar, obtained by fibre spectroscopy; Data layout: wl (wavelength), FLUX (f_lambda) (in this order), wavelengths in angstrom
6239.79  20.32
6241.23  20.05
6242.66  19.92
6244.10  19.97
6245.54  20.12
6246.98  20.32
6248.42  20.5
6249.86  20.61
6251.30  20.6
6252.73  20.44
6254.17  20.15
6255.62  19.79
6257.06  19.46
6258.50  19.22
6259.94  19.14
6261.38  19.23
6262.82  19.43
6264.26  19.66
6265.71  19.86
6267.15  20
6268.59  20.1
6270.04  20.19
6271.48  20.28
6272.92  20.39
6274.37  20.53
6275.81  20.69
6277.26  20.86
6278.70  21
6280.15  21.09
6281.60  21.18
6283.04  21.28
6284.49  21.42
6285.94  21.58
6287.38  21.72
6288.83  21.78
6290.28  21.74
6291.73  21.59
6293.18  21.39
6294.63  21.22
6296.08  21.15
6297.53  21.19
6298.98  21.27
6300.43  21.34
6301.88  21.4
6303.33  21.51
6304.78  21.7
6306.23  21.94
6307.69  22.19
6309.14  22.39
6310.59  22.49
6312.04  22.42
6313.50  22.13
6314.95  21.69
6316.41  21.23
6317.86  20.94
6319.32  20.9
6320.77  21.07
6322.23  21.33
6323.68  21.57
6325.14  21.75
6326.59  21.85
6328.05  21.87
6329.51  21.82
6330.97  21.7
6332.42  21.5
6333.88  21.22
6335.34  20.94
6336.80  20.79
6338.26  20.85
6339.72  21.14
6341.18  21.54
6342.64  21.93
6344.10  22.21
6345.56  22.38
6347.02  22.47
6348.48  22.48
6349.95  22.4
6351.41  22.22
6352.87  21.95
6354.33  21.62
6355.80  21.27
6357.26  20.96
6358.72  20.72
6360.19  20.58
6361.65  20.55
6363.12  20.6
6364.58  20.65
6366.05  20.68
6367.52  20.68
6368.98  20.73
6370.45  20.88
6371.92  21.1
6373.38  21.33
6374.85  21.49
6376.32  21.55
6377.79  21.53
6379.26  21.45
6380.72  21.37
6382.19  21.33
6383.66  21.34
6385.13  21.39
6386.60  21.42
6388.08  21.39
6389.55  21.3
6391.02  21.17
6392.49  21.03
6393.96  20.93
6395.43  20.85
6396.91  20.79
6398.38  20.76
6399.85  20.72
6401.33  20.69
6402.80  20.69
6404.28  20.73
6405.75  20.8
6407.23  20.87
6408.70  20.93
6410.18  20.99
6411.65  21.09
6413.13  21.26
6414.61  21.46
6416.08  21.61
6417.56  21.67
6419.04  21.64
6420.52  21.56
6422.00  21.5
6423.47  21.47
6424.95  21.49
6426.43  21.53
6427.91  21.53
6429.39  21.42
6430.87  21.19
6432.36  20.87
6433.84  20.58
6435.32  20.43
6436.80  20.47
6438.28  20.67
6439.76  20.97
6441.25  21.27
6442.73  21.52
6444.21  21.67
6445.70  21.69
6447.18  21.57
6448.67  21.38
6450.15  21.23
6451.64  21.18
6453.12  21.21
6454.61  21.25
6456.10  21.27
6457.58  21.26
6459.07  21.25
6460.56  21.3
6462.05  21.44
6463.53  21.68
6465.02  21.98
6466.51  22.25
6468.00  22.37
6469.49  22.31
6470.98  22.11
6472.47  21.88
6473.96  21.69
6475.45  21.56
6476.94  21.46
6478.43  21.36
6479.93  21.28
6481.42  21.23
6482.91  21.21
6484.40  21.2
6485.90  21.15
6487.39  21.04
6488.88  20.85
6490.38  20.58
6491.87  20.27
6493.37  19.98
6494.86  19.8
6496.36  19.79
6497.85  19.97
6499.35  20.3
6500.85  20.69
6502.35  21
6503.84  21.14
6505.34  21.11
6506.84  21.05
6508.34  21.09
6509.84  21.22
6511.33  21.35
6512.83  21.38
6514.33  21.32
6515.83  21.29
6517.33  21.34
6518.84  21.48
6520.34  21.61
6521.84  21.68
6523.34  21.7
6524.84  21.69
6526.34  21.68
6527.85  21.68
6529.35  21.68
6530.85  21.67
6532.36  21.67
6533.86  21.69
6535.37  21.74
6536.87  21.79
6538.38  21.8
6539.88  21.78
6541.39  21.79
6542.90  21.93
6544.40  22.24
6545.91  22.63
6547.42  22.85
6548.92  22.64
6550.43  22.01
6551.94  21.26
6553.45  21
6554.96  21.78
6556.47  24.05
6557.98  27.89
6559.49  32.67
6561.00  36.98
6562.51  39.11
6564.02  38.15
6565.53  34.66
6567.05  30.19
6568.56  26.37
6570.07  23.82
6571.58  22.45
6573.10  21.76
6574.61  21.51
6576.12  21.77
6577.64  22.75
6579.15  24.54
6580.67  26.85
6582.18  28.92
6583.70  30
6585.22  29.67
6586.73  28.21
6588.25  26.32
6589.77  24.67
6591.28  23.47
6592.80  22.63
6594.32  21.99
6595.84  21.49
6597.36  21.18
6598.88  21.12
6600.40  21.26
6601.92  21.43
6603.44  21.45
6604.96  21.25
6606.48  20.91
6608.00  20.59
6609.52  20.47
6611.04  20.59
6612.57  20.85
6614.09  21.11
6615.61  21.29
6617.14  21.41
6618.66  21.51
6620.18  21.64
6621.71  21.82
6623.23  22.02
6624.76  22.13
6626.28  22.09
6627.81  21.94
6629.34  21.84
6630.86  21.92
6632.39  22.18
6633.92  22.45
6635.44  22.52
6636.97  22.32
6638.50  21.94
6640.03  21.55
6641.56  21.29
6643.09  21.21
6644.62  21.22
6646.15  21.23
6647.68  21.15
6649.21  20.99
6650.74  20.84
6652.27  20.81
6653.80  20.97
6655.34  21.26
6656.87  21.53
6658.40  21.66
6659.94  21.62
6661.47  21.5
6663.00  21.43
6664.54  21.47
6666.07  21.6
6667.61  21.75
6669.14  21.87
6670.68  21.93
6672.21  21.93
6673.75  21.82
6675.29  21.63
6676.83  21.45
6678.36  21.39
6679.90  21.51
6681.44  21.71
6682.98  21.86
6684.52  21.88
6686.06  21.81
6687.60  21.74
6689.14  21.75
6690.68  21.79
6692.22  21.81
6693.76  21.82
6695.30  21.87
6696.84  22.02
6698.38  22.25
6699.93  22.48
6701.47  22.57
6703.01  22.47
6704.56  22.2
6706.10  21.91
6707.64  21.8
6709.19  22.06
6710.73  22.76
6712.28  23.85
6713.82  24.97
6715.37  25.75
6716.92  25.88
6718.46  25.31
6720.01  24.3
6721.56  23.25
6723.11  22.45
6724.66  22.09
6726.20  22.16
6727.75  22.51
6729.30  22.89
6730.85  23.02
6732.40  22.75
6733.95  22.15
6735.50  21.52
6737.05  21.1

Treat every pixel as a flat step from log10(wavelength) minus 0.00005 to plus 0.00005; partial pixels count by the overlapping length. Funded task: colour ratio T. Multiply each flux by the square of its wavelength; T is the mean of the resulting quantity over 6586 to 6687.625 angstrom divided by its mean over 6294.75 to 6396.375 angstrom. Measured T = 1.1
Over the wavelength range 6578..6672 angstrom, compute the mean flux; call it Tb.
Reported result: 22.3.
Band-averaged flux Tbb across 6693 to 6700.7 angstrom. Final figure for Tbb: 22.1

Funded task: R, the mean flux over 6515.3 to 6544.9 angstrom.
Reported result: 21.7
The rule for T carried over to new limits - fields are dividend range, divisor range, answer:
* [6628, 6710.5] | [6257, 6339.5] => 1.15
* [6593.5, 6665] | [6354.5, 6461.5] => 1.09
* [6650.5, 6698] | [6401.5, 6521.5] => 1.09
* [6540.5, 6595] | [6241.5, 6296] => 1.38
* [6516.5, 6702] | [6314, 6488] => 1.14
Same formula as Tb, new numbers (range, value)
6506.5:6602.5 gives 24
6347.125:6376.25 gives 21.2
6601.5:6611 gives 21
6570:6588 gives 25.3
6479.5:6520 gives 20.9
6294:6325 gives 21.6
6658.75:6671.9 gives 21.7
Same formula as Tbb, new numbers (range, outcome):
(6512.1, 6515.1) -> 21.3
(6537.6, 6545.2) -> 21.9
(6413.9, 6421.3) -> 21.6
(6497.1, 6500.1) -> 20.1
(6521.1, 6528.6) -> 21.7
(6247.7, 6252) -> 20.6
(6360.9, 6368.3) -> 20.6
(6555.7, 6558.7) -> 25.9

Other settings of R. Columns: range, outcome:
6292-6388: 21.5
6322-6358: 21.7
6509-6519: 21.3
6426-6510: 21.2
